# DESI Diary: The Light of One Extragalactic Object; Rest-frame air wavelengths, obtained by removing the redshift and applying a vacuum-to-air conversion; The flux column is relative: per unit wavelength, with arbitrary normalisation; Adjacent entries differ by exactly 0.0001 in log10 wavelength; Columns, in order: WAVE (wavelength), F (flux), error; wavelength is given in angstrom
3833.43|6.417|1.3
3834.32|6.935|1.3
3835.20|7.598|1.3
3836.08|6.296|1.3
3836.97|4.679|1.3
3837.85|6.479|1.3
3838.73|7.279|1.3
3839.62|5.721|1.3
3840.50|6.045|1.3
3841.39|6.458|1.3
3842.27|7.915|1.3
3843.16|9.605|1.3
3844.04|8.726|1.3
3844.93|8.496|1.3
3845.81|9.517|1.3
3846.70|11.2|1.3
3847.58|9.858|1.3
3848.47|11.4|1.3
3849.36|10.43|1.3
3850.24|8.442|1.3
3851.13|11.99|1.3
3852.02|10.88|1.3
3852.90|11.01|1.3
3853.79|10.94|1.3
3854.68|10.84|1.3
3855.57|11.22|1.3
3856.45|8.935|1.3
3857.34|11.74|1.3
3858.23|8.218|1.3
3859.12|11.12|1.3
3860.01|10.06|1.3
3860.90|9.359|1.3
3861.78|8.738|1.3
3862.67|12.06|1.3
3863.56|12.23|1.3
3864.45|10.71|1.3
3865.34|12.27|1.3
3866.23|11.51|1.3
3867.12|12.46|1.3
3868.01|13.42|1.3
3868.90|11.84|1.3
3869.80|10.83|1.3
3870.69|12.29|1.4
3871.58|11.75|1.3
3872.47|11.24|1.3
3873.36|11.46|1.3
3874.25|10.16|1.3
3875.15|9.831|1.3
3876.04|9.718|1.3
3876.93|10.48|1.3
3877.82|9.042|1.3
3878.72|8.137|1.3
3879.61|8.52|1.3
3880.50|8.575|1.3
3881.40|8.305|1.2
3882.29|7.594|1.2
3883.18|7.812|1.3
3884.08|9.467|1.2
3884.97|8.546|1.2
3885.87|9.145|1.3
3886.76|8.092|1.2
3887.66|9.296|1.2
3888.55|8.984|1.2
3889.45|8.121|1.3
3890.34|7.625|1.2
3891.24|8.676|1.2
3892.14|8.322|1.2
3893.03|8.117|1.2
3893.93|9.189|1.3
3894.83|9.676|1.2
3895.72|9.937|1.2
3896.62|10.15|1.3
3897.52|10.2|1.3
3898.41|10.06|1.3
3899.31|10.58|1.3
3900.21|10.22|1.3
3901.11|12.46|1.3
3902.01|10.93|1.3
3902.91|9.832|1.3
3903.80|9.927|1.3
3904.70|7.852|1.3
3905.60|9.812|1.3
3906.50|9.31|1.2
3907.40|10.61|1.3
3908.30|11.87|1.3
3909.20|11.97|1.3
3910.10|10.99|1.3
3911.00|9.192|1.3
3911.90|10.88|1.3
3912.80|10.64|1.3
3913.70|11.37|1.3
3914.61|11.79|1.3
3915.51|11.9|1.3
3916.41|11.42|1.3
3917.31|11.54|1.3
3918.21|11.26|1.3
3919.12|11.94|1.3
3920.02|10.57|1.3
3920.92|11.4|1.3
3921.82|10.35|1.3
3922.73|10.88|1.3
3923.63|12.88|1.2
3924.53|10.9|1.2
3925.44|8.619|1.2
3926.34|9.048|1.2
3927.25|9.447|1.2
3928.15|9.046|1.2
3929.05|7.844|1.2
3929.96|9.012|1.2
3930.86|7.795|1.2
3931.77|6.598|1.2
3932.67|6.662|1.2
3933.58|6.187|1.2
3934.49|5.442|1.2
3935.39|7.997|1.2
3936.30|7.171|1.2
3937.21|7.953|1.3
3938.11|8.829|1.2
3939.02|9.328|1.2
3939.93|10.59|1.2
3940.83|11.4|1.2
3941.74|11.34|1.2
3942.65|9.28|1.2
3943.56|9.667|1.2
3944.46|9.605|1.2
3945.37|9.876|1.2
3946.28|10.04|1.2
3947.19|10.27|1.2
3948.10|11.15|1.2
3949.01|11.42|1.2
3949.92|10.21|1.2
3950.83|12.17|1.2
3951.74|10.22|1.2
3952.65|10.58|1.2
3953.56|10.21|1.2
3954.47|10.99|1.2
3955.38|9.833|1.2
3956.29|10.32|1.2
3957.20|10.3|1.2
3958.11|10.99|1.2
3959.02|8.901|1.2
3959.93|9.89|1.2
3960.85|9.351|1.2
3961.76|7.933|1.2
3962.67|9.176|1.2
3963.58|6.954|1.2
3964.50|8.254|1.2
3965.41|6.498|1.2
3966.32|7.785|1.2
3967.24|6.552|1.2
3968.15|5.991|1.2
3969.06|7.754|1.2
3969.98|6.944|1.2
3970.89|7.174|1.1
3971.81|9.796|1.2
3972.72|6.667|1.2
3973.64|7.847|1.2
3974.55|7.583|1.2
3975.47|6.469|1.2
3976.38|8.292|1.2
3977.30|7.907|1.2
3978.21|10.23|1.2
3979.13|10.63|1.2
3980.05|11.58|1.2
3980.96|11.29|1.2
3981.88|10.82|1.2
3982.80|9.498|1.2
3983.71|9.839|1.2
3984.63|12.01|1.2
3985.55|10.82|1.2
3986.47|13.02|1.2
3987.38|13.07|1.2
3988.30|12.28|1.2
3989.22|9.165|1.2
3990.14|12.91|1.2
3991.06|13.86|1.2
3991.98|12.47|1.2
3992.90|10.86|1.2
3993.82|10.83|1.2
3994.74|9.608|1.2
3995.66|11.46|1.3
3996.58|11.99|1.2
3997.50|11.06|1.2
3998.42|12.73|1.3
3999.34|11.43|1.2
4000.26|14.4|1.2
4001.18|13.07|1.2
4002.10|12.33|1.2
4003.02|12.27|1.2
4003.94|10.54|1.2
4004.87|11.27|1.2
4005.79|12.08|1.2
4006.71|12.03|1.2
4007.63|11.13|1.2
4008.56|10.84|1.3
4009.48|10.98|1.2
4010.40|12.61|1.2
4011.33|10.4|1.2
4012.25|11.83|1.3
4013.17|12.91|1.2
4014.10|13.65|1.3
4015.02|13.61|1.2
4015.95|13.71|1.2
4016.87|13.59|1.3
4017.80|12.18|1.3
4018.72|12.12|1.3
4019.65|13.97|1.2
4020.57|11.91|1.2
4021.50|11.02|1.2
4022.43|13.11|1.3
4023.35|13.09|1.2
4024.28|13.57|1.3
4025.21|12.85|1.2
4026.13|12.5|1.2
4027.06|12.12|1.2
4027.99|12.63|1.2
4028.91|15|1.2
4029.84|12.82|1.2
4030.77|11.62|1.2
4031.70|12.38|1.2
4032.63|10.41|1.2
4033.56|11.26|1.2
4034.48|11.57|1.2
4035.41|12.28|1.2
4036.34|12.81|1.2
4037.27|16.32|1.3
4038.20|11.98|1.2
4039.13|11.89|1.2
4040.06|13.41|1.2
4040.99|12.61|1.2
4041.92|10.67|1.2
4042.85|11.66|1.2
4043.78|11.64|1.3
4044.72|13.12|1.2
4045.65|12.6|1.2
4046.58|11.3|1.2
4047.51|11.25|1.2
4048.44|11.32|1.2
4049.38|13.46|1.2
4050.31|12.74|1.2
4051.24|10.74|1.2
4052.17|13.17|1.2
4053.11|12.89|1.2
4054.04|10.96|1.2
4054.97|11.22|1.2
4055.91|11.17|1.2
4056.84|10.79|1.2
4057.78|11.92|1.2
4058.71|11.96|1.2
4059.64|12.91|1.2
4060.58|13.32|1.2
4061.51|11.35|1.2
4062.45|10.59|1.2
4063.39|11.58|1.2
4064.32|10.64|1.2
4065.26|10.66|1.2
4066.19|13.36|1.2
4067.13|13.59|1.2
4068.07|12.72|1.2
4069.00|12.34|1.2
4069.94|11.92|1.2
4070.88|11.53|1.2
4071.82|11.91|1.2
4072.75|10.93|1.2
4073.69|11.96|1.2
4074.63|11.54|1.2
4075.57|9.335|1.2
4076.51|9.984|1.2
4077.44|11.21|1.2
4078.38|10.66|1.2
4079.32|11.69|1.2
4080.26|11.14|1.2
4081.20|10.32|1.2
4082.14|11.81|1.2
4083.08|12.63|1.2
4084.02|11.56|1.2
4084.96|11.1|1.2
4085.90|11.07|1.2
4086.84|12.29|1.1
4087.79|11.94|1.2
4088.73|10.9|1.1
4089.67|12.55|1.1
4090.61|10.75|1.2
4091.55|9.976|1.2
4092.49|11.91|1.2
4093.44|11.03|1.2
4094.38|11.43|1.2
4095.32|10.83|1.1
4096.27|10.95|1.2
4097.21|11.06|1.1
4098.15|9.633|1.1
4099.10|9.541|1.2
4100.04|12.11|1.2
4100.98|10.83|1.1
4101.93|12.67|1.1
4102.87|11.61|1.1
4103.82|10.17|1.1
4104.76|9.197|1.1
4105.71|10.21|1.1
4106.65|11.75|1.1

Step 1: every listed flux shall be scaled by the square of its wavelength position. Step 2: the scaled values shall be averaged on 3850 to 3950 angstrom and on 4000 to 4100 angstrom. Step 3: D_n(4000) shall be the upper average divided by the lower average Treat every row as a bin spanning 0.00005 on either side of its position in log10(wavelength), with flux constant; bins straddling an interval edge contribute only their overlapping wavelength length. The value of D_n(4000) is 1.3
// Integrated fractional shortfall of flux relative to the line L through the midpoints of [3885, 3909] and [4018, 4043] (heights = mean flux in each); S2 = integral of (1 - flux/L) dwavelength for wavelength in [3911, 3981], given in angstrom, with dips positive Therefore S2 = 8.0 angstrom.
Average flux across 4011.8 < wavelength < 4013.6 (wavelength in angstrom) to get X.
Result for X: 12.4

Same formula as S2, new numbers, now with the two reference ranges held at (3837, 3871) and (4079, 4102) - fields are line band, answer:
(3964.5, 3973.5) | 2.8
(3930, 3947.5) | 2.9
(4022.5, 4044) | -3.1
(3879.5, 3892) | 2.1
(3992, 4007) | -1.4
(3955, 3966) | 1.6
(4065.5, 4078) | -0.6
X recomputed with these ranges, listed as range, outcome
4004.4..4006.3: 11.7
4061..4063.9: 11.2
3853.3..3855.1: 10.9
